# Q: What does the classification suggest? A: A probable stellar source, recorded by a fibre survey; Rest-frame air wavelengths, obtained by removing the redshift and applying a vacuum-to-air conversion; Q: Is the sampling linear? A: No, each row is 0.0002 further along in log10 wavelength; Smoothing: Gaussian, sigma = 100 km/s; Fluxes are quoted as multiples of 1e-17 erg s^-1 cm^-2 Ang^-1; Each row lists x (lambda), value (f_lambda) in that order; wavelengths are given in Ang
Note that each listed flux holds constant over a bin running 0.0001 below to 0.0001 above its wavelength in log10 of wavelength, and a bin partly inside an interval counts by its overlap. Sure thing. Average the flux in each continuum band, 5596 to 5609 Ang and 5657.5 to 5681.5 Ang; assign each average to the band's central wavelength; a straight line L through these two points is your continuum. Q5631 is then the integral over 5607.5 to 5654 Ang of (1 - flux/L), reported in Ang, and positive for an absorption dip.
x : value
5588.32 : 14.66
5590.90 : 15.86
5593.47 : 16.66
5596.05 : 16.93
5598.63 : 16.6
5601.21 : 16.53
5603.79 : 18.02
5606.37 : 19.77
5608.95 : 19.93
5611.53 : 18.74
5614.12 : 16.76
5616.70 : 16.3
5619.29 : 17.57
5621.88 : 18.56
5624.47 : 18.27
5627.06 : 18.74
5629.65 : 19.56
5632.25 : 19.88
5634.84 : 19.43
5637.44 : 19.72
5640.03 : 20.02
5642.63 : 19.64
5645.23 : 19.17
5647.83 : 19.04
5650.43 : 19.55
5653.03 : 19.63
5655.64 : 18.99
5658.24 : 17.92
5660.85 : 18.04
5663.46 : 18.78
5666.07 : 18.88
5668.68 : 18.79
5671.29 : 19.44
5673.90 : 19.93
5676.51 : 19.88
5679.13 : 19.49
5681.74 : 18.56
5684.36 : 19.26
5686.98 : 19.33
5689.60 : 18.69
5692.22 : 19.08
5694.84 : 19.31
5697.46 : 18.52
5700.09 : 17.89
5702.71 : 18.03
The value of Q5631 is -1.4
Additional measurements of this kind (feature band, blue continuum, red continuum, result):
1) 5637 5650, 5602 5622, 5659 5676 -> -0.6 Ang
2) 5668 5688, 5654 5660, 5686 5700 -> -0.7 Ang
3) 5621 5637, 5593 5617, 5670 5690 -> -0.8 Ang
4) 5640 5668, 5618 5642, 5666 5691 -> 0.2 Ang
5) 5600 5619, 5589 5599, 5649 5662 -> -1.1 Ang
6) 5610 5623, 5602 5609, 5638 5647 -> 1.0 Ang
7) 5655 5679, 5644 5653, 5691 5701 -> 0.1 Ang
